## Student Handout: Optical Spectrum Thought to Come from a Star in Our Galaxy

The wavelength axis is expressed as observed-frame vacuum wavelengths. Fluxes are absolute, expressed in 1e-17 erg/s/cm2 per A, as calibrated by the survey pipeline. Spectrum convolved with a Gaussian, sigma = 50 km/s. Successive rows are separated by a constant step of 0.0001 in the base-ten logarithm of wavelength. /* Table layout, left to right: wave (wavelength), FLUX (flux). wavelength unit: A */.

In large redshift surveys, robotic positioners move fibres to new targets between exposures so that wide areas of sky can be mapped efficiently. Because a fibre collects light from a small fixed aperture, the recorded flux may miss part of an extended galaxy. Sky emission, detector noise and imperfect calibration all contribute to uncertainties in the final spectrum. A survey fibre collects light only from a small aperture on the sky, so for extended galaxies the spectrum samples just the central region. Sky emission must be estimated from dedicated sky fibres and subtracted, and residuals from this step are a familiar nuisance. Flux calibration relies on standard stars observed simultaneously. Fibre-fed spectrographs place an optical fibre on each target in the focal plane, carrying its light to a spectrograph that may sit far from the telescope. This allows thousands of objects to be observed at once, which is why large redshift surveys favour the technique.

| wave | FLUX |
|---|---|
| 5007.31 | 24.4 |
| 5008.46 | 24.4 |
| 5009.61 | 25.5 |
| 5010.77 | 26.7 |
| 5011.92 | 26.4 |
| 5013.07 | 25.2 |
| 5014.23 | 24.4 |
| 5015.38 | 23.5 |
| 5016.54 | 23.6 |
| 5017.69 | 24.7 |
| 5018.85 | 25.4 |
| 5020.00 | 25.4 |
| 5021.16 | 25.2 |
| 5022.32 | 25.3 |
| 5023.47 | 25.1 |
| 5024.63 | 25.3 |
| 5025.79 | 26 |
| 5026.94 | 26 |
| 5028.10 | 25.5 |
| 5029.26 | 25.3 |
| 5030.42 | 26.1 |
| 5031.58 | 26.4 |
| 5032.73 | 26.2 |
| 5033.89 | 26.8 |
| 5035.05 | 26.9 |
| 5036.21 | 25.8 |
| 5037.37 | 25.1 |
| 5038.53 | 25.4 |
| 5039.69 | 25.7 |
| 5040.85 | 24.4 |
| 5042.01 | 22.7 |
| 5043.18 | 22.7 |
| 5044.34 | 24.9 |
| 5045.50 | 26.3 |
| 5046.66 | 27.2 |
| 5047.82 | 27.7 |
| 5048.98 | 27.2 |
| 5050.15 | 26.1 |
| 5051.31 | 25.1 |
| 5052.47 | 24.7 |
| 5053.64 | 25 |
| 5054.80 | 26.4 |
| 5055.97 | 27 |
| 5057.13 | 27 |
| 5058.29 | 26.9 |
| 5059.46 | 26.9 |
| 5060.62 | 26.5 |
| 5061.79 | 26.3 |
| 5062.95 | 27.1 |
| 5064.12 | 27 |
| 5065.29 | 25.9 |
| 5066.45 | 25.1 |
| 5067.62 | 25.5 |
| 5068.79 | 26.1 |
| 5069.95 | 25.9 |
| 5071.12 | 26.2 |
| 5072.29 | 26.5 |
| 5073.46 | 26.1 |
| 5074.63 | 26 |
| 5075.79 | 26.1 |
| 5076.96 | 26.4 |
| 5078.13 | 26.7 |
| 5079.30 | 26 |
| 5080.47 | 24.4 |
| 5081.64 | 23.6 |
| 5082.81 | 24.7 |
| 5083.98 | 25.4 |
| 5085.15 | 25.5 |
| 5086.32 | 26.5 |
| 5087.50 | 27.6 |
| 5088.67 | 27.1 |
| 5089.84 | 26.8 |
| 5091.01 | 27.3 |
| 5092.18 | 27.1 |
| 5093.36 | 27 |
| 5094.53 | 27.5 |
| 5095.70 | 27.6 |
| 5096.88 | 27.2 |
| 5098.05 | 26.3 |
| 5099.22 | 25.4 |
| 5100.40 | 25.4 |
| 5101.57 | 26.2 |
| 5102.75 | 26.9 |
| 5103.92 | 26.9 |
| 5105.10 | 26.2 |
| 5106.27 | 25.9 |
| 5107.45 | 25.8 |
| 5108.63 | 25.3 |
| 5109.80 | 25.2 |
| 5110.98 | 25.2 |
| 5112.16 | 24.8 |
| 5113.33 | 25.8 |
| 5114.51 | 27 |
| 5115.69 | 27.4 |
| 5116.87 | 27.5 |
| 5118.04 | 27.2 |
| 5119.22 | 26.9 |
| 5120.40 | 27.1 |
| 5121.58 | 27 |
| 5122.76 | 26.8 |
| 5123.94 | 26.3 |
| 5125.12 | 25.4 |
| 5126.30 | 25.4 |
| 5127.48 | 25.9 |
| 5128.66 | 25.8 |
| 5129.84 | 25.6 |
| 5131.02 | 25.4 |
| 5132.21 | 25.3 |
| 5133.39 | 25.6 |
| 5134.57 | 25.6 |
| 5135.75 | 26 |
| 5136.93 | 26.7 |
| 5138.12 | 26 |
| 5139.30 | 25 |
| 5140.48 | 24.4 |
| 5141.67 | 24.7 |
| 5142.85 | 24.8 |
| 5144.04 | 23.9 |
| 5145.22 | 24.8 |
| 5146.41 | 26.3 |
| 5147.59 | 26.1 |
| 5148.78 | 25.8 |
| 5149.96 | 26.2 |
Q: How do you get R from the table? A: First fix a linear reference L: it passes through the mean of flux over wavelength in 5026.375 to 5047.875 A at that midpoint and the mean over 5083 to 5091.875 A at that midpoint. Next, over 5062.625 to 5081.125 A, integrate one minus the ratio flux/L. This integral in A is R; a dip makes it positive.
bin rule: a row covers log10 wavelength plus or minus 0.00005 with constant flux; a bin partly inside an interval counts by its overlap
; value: 0.1 A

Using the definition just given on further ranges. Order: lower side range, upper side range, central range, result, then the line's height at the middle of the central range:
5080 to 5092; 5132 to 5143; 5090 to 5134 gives -1.0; 25.7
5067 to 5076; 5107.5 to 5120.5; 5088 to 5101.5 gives -0.3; 26.2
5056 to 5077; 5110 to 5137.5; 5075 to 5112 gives 0.1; 26.2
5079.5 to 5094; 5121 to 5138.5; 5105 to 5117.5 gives 0.0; 26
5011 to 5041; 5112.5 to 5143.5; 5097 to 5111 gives 0.0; 25.9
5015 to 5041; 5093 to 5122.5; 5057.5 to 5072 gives -0.2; 25.9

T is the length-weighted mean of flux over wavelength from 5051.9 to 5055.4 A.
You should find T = 25.3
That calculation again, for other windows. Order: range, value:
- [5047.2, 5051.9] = 26.5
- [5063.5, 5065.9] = 26.4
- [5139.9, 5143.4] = 24.6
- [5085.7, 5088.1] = 27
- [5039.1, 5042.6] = 24.2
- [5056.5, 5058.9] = 27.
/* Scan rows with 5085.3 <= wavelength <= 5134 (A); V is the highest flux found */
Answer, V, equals 27.6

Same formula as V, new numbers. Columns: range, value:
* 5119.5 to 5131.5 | 27.1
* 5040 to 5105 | 27.7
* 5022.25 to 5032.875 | 26.4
